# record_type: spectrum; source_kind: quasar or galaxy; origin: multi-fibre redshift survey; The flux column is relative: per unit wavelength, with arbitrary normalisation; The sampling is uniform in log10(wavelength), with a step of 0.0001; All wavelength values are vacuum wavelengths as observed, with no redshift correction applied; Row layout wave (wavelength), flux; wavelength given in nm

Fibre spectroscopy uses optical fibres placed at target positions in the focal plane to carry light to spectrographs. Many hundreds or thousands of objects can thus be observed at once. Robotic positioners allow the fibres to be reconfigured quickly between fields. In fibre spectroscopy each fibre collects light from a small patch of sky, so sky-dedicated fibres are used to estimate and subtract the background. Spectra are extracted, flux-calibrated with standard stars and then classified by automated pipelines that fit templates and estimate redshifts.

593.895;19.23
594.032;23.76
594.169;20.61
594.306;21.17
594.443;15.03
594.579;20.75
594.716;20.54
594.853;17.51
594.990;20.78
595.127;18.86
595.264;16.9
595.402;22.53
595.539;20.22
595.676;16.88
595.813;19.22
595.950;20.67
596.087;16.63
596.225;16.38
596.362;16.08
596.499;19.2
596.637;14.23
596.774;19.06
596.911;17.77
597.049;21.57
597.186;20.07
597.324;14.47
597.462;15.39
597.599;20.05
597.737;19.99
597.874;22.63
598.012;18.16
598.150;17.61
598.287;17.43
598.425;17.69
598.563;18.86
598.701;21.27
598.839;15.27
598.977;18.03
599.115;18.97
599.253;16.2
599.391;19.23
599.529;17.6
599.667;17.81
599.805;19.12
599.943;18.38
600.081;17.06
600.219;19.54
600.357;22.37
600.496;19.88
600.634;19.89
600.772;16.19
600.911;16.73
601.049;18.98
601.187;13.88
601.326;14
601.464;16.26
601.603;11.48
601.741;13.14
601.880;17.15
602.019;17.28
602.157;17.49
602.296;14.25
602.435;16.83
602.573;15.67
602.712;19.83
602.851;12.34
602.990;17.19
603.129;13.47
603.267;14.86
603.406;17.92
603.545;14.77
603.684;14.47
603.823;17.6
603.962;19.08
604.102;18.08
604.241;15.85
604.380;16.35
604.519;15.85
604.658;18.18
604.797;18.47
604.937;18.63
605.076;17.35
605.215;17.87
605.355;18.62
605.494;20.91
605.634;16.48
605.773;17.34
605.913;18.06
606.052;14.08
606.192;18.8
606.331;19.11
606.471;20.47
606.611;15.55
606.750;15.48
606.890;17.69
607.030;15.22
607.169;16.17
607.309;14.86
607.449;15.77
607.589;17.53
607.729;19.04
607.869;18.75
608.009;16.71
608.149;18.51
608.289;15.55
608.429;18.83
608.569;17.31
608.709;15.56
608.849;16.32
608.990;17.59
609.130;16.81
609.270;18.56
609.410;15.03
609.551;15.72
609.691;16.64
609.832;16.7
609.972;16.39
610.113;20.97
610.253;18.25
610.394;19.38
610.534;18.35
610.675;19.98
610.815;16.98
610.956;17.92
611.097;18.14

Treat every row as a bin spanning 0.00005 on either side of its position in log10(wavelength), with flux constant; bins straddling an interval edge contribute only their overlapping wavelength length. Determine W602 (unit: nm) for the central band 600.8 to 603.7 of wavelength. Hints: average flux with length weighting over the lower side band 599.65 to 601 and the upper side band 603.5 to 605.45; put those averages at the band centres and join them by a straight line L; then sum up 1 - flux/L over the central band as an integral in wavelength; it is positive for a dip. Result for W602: 0.39 nm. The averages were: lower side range 18.7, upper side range 17.3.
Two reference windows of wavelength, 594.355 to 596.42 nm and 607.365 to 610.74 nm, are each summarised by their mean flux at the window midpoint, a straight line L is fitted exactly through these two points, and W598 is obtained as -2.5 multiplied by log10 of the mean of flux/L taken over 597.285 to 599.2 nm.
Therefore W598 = 0.005 mag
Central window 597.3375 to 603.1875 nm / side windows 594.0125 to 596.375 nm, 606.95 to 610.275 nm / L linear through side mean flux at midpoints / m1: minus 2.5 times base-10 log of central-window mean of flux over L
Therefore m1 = 0.06 mag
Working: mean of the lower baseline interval 19.1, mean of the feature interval 17.4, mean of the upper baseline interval 17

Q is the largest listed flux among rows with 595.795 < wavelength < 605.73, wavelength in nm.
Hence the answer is 22.63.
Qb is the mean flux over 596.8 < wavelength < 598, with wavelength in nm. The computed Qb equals 19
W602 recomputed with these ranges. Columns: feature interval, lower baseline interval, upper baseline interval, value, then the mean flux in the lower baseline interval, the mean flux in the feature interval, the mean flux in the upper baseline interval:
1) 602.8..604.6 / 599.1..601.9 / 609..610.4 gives 0.13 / 17.3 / 16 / 17.4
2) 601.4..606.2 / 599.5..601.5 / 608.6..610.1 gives 0.23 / 17.9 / 16.6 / 16.7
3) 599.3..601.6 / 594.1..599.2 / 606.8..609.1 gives 0.04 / 18.6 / 17.7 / 16.9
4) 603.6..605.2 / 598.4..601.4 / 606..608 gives 0.01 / 18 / 17.3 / 17.1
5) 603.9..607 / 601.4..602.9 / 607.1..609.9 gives -0.25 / 15.6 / 17.6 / 16.9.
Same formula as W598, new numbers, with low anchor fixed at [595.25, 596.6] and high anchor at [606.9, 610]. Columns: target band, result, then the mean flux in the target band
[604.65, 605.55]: -0.08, 18.6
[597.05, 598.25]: -0.03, 18.7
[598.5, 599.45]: -0.01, 18.2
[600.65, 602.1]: 0.13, 15.7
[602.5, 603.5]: 0.11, 15.9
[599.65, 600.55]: -0.08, 19.2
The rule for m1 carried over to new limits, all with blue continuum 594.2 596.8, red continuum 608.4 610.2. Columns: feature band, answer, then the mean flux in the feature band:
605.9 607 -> 0.01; 17.3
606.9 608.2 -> 0.02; 17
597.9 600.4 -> -0.01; 18.4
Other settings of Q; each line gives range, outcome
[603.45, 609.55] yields 20.91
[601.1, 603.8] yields 19.83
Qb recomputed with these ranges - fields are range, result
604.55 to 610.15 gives 17.3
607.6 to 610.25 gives 17.3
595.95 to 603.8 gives 17.3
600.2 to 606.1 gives 16.8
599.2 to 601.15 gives 18.4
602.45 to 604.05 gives 16.2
